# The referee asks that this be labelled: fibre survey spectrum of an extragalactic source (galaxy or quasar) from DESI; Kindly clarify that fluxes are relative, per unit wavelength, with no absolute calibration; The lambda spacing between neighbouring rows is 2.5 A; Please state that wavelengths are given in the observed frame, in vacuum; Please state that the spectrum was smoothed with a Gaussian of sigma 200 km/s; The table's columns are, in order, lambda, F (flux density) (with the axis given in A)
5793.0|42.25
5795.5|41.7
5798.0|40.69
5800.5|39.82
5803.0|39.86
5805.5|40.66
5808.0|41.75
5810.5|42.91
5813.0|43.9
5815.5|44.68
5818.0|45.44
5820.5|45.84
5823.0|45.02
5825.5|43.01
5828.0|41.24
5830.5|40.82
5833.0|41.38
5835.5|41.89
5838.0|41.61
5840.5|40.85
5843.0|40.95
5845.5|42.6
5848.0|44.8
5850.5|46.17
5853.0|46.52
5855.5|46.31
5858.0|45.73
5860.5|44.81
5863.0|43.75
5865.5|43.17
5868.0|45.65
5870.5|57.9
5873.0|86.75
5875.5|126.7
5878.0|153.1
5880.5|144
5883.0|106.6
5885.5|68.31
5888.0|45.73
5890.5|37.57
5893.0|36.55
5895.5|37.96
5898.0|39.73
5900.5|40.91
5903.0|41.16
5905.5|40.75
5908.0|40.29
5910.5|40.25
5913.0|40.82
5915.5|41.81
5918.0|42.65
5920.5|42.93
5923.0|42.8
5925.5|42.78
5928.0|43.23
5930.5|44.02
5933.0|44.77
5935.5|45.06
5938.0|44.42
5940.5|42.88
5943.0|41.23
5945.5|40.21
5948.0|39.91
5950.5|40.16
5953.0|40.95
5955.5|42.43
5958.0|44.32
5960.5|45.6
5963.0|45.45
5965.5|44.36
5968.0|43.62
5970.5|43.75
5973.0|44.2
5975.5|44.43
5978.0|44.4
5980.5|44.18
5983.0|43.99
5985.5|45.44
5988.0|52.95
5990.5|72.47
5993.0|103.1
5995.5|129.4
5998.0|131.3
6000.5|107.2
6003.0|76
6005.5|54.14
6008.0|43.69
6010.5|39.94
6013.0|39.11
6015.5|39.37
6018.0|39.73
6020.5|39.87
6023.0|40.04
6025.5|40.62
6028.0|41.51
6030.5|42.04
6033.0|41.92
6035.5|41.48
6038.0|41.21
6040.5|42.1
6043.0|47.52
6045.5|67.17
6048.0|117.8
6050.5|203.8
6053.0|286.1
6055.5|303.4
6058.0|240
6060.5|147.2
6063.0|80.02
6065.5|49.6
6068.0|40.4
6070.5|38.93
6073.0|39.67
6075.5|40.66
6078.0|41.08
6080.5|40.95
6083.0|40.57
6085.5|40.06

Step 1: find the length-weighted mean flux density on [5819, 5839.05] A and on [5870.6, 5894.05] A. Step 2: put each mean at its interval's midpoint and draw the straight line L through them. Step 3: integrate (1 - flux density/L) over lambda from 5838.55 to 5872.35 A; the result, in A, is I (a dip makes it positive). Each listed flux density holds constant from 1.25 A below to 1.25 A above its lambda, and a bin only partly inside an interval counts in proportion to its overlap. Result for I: 9.8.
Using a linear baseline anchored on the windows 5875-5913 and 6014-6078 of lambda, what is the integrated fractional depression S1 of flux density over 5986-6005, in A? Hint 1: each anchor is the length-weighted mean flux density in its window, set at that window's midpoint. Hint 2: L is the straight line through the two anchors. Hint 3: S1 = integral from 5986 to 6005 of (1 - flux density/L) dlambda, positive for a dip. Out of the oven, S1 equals -3.4 A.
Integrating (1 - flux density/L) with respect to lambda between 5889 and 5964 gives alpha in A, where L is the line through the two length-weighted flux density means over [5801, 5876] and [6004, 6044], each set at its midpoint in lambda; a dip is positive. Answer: 5.15 A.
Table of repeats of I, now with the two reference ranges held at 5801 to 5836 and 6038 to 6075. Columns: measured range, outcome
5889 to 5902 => 5.47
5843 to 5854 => 1.60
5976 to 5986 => 5.26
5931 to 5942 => 4.90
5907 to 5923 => 6.88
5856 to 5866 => 2.03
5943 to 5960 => 8.64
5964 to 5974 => 5.10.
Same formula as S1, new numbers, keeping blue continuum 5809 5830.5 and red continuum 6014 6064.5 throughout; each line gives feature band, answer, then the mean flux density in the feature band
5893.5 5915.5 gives 8.2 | 40.2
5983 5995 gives 2.1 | 69.7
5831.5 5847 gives 2.2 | 41.6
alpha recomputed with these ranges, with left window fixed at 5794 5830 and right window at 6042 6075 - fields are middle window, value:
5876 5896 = -4.6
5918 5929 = 5.1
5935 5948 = 6.6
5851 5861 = 2.0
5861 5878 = -2.6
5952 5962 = 5.3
